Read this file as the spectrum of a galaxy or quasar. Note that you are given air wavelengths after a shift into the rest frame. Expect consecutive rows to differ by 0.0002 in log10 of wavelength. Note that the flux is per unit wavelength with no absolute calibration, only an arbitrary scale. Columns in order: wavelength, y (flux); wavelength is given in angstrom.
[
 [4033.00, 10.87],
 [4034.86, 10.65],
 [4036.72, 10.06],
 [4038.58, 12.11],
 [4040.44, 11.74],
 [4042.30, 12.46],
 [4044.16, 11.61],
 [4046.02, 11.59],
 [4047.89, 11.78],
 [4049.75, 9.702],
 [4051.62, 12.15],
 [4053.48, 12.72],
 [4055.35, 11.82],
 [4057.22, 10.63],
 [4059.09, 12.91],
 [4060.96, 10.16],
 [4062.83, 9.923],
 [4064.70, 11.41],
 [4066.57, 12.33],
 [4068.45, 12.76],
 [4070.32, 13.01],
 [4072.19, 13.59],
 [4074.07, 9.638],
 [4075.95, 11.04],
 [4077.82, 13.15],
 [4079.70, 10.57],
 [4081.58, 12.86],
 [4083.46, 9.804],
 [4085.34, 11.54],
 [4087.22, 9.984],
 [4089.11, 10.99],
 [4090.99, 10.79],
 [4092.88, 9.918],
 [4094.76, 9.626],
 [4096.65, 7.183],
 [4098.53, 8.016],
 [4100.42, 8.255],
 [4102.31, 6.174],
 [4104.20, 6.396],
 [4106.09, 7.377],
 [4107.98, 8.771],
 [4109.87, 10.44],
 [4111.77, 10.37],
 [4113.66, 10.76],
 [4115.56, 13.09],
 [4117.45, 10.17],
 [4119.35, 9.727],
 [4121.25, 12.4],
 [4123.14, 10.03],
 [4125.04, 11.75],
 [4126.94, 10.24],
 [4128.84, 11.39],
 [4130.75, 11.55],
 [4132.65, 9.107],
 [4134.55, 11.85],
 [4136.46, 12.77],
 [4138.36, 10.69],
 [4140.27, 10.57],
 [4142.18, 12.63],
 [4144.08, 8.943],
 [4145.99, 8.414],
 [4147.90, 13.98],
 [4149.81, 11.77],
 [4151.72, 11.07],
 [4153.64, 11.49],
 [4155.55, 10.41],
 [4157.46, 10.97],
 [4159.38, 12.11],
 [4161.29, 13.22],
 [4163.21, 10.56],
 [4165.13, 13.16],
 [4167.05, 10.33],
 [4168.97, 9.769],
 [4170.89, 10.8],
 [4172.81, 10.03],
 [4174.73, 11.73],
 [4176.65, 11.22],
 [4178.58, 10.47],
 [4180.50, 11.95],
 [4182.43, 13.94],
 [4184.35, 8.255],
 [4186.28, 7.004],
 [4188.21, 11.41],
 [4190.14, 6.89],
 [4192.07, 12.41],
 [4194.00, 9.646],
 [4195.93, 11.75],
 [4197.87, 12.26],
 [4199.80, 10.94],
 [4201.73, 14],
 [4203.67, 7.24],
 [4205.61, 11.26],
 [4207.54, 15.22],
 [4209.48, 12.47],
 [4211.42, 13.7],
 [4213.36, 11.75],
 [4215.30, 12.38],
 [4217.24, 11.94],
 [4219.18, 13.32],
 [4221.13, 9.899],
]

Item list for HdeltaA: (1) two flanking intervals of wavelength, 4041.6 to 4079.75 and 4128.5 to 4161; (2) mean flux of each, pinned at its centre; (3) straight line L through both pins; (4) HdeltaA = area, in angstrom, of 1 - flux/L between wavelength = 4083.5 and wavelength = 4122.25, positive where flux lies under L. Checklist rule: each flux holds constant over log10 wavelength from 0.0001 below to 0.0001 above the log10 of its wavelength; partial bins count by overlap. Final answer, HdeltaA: 6.2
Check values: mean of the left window 11.7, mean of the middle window 9.61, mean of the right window 11.2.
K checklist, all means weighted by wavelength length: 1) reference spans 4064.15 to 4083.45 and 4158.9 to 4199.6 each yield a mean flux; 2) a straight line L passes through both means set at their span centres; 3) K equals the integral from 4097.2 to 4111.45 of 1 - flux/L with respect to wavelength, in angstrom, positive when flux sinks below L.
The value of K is 4.4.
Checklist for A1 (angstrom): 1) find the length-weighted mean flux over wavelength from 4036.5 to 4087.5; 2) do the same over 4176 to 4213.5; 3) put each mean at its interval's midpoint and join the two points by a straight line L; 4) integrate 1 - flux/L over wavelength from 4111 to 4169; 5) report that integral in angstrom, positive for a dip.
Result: 0.9 angstrom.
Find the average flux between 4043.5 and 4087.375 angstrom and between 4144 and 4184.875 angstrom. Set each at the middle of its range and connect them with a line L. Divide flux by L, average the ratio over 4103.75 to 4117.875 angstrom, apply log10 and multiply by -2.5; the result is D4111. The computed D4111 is 0.17 mag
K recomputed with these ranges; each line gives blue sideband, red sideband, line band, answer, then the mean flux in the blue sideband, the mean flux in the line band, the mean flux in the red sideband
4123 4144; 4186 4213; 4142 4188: 0.80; 11.1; 11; 11.3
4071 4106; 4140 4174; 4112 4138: -1.32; 9.93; 11.1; 11.1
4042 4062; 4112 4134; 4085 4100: 2.11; 11.6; 9.63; 10.9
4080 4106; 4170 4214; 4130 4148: -1.32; 9.31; 10.9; 11.1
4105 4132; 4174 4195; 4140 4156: -0.88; 10.5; 11.1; 10.4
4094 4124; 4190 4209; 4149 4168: -1.95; 9.3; 11.5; 11.4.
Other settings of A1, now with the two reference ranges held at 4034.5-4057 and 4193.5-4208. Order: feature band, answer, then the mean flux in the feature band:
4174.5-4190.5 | 1.53 angstrom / 10.4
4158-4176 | 0.30 angstrom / 11.3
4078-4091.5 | 0.53 angstrom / 11.1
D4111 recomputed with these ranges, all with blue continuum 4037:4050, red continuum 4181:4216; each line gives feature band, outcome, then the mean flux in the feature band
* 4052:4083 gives -0.02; 11.8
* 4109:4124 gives 0.05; 10.9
